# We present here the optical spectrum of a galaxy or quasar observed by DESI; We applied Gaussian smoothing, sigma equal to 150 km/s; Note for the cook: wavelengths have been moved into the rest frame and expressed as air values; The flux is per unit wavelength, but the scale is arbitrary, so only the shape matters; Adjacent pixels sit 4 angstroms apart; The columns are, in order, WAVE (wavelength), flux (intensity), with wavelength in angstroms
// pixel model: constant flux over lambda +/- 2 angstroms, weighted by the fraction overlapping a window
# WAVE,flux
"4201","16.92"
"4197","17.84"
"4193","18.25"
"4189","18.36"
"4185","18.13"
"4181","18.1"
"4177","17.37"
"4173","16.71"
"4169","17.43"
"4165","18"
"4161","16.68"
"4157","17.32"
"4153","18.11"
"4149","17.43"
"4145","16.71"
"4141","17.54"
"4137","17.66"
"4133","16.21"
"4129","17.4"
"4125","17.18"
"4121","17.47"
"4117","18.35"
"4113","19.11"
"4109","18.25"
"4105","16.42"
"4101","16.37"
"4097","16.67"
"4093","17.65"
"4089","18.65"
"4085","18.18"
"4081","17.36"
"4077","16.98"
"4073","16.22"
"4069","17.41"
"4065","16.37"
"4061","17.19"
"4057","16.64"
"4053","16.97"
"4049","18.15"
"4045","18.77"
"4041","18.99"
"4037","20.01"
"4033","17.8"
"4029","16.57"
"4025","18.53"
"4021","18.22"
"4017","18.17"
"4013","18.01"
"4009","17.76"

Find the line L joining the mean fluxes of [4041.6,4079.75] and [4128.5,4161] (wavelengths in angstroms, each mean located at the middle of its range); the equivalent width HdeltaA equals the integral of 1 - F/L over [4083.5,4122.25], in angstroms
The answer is -1.0 angstroms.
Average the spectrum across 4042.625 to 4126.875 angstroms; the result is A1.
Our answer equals 17.5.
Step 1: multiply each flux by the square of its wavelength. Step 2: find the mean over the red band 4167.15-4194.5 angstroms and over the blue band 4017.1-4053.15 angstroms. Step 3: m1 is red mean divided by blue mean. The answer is 1.04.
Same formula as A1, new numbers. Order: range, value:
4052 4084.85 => 17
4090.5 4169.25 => 17.4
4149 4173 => 17.4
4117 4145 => 17.3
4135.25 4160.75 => 17.4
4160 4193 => 17.7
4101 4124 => 17.8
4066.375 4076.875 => 16.8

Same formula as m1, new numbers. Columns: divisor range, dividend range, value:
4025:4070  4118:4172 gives 1.02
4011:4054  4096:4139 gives 0.99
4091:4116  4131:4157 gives 1.01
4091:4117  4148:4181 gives 1.03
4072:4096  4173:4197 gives 1.07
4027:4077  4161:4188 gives 1.06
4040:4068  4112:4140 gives 1.04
